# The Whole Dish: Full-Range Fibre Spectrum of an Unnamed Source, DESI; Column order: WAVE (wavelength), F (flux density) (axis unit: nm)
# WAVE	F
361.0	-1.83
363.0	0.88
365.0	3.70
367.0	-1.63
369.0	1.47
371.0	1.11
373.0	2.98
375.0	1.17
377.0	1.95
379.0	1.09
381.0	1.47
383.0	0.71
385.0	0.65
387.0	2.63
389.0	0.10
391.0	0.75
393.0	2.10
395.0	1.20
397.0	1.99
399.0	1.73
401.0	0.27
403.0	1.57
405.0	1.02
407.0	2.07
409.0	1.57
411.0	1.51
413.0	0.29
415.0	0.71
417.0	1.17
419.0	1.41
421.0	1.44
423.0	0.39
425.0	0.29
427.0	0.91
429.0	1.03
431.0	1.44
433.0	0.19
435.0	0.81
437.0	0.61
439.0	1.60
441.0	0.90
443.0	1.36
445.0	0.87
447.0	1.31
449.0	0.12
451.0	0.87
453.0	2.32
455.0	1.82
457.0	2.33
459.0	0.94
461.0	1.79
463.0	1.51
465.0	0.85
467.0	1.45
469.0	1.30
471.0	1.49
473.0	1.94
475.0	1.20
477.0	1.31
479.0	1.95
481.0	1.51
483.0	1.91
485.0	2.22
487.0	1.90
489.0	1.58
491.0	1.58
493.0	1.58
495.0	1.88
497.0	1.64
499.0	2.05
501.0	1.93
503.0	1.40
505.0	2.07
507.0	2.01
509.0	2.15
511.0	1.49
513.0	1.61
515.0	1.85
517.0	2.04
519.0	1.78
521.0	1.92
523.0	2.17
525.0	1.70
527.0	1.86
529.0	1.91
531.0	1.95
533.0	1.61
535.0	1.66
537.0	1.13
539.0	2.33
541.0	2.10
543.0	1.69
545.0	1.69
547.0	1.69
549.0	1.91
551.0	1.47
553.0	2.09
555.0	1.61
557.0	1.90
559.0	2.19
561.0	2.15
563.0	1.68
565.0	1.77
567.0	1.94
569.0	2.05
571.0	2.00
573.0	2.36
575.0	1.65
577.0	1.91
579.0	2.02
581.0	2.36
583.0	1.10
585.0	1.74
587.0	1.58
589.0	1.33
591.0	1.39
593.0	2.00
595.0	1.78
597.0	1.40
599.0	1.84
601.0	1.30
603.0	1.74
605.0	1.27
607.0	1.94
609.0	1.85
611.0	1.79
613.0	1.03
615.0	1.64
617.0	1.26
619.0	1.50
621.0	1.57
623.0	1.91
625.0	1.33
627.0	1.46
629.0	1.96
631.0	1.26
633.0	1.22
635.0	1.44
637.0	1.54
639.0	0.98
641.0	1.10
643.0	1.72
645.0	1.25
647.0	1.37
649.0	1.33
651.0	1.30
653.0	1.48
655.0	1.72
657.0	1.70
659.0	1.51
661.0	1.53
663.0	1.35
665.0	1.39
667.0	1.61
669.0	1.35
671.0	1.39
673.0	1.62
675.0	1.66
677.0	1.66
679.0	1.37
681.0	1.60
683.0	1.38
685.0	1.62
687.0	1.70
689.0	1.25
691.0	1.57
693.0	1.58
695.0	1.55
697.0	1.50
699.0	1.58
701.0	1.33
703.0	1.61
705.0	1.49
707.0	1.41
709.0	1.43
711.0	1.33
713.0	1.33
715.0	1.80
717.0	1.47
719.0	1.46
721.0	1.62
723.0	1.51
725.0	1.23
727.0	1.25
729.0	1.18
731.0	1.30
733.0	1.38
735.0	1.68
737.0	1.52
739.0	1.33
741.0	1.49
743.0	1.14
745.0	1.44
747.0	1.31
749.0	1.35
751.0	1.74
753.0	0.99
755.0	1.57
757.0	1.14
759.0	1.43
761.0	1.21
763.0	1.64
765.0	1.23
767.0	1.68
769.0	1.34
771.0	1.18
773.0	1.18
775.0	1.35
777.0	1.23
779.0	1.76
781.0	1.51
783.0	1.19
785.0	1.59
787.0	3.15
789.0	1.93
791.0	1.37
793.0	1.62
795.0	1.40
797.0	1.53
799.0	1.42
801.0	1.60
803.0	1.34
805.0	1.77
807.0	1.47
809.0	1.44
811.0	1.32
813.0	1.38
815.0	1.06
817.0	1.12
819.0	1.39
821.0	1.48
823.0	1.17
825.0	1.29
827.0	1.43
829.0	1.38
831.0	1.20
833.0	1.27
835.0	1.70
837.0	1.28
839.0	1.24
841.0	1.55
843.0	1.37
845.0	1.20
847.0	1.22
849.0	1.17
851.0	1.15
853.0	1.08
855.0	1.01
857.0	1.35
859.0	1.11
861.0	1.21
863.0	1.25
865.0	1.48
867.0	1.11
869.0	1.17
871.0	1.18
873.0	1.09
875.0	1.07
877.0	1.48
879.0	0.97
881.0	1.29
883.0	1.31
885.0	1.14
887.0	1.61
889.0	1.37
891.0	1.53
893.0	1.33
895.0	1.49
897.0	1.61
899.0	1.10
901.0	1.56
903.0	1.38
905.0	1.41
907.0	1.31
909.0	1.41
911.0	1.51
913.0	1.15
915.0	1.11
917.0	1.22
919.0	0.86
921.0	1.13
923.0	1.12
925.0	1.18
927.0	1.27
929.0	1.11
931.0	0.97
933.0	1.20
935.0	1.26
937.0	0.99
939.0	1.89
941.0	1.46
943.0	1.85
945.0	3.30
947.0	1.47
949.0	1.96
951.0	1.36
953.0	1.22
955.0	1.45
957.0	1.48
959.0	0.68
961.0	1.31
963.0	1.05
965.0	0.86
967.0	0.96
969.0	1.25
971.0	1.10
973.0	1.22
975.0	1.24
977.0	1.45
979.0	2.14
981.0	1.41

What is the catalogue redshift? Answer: 0.20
